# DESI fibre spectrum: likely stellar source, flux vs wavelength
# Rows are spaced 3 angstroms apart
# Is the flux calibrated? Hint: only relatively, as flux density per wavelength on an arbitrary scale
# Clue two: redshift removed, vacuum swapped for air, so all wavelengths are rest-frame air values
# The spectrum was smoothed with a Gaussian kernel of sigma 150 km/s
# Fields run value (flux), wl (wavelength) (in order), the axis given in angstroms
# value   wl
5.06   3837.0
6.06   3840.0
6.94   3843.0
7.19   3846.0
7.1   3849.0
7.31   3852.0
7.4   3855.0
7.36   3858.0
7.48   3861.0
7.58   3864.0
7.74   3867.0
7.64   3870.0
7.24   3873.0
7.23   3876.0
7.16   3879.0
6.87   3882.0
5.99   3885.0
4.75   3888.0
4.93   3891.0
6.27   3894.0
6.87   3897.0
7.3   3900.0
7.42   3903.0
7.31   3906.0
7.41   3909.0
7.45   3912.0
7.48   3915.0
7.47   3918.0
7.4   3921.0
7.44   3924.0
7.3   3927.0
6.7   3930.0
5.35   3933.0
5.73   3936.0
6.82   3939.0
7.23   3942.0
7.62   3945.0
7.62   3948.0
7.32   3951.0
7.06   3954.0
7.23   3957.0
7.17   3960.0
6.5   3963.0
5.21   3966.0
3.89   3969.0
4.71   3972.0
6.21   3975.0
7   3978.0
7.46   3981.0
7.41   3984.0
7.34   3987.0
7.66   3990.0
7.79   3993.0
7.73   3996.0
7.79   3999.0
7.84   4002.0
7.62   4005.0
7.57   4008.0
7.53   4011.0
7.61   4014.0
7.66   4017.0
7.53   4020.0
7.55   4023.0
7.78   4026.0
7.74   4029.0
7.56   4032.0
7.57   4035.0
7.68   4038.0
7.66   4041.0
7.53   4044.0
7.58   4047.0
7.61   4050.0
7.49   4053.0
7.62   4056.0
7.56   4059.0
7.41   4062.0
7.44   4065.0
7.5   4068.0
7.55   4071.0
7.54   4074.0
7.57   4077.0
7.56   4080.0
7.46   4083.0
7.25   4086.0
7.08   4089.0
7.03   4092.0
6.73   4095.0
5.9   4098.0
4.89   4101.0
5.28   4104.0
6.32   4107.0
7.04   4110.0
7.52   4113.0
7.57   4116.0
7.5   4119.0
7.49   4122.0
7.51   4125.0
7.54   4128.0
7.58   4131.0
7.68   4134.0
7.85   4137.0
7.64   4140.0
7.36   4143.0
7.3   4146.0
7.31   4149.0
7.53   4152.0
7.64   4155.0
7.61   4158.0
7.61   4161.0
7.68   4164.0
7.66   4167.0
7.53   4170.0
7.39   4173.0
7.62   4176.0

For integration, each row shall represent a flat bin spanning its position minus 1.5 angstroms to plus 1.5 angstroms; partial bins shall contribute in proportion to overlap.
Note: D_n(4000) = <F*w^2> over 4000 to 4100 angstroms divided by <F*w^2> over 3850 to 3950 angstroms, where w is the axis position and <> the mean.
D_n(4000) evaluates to 1.1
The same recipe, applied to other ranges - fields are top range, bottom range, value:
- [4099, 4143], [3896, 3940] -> 1.12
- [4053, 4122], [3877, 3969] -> 1.14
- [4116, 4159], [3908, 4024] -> 1.16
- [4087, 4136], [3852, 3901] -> 1.14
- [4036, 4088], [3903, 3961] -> 1.13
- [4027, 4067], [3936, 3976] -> 1.22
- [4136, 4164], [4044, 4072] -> 1.05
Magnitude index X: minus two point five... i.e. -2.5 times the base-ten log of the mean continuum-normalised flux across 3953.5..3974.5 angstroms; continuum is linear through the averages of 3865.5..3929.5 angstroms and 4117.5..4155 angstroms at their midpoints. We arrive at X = 0.20 mag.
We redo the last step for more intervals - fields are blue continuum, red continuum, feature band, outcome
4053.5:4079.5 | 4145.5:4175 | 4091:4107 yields 0.252 mag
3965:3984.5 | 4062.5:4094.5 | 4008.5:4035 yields -0.158 mag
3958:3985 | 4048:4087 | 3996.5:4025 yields -0.140 mag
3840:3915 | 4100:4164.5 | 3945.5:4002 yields 0.033 mag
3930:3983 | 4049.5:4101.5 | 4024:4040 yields -0.106 mag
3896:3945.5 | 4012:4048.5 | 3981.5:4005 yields -0.030 mag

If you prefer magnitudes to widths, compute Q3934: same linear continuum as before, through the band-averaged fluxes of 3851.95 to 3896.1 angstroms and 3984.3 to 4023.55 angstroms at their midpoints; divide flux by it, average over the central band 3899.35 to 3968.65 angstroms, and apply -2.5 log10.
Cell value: 0.04 mag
